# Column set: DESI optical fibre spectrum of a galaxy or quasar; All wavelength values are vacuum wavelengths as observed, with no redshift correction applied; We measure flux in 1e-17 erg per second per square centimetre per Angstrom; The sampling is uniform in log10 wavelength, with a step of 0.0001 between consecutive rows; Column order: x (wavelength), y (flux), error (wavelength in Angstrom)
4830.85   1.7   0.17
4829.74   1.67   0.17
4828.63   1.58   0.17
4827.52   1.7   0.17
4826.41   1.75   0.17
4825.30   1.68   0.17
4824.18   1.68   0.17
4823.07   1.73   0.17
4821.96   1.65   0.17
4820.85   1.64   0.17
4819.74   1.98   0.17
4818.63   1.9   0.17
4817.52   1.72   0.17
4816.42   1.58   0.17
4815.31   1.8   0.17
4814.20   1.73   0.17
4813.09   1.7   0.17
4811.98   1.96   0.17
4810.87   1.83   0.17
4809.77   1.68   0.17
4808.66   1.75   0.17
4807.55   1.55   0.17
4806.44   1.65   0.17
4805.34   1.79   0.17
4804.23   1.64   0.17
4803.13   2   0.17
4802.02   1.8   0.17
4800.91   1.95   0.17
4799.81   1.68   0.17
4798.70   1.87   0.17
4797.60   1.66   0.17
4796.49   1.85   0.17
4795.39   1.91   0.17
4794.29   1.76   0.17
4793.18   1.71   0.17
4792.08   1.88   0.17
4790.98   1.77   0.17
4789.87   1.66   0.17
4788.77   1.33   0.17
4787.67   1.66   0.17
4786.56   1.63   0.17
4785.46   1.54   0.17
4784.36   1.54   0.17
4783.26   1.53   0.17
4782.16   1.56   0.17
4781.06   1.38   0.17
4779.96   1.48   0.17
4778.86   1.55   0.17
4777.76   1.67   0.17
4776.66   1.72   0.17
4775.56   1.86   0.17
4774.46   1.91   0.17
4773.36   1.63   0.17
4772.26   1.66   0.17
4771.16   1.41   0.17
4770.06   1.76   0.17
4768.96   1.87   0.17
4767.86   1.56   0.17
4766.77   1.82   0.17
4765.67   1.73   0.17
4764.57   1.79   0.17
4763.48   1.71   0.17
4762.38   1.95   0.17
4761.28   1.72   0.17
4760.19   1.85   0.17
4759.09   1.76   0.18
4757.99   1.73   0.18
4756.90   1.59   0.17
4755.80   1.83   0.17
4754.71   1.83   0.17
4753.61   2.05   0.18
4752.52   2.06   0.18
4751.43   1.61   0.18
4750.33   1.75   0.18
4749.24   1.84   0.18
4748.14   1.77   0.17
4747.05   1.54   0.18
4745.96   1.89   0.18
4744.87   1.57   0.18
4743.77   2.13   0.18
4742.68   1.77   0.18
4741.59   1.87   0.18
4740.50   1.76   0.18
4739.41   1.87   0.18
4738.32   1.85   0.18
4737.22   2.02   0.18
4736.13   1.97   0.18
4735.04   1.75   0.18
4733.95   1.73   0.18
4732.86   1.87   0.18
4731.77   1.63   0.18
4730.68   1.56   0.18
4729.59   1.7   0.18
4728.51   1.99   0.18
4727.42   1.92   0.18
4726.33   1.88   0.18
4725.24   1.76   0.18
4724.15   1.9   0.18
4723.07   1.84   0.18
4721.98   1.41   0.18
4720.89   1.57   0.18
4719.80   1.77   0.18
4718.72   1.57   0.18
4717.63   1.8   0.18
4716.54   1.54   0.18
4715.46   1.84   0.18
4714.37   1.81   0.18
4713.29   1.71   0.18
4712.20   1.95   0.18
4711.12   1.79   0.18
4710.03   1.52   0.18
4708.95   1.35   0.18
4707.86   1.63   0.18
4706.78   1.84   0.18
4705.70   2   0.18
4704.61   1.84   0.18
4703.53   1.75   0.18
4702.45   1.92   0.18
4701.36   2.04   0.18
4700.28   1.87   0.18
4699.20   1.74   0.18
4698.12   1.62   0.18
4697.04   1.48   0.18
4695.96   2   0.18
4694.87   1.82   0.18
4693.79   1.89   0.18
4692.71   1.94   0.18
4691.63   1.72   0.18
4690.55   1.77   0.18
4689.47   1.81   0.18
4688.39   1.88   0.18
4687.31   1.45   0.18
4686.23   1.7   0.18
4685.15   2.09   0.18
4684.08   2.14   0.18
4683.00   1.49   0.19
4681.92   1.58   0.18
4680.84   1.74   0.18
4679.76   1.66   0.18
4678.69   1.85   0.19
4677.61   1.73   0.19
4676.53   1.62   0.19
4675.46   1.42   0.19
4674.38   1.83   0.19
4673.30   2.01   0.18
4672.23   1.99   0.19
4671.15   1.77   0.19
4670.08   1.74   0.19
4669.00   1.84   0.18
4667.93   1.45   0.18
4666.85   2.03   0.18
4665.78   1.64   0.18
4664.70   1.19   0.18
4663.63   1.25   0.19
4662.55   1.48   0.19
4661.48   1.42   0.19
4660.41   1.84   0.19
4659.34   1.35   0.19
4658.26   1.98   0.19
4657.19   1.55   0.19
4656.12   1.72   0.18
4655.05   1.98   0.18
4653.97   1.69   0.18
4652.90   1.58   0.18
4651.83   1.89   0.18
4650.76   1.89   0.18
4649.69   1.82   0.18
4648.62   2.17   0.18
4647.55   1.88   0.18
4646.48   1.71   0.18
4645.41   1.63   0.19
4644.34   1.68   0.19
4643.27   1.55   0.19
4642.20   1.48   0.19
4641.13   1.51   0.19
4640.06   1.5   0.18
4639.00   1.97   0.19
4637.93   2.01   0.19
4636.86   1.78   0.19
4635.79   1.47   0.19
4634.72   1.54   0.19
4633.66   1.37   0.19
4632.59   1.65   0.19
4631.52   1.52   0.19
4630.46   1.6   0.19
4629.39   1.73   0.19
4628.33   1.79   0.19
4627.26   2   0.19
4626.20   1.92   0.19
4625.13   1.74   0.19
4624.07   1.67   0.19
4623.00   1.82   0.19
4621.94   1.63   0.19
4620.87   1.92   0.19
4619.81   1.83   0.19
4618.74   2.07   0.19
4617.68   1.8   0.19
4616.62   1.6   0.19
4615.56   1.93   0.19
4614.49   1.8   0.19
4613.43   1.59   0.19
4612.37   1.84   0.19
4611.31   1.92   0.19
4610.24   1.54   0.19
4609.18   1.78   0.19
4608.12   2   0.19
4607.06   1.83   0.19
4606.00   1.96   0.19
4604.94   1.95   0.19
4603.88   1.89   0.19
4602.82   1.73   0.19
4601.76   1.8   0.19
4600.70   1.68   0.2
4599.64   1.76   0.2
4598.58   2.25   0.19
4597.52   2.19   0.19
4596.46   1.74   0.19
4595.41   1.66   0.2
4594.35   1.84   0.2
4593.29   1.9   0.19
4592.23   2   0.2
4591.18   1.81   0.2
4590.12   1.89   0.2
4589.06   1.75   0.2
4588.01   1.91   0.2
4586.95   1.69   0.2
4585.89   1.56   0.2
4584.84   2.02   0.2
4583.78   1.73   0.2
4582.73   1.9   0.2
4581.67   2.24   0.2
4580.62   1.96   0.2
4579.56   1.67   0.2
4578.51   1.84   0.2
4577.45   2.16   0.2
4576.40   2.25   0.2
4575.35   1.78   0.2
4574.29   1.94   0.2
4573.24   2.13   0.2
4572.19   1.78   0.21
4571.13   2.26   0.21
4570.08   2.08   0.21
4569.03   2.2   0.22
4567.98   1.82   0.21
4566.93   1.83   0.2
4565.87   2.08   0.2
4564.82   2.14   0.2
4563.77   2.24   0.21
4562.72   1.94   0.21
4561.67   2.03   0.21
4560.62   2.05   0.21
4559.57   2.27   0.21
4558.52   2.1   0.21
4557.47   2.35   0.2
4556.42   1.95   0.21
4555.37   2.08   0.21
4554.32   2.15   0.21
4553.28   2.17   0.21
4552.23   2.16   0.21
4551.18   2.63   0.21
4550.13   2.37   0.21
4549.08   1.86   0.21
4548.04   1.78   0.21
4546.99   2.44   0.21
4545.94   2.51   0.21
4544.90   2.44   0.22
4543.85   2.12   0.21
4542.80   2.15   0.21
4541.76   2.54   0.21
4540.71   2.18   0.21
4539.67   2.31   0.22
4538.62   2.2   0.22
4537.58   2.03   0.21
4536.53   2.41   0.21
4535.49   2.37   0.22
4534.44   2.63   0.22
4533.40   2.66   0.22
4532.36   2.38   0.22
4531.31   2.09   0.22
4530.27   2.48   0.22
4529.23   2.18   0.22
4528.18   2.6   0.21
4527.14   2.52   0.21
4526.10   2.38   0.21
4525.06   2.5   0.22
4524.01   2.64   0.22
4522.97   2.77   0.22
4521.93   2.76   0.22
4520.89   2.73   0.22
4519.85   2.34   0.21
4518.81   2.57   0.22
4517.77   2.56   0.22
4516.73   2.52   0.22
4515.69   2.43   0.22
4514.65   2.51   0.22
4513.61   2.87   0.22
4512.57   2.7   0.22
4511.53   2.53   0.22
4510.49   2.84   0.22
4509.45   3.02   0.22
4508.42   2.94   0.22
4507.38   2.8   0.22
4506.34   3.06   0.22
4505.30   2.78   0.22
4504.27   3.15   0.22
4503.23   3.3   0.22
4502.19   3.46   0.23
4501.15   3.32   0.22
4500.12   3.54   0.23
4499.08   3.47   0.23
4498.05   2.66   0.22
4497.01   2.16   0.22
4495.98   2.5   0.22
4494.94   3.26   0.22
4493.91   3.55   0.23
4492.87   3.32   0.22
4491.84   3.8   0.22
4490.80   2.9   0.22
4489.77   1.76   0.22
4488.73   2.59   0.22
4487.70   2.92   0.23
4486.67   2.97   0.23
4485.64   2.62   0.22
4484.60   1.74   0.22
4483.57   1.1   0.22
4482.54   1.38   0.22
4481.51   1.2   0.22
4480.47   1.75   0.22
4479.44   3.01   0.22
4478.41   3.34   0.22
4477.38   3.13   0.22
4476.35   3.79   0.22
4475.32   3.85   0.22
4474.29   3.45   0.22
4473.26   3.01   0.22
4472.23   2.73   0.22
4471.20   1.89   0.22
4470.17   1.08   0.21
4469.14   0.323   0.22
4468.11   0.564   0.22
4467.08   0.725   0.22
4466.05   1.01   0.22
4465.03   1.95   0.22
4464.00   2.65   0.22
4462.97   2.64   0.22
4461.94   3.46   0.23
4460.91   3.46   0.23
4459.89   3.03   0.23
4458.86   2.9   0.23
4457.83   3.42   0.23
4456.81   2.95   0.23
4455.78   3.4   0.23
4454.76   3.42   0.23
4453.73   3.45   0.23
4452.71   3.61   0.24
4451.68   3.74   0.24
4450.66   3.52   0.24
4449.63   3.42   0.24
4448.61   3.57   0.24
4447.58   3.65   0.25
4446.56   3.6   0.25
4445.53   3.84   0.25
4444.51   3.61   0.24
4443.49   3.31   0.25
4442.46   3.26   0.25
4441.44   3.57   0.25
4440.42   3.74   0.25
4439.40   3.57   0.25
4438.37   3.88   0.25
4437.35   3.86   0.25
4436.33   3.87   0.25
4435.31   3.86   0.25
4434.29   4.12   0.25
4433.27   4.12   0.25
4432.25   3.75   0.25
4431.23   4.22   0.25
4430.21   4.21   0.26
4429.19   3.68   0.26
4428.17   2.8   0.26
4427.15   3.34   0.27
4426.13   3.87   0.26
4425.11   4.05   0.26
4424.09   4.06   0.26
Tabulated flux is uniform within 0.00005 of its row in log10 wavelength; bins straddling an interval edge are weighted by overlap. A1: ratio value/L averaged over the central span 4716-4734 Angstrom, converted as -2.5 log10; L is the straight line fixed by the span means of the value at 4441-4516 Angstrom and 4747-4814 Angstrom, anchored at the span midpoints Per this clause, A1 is 0.116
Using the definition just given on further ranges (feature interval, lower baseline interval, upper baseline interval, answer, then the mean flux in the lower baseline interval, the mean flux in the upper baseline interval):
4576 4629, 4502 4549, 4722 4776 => 0.23 mag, 2.55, 1.79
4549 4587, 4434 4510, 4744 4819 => 0.24 mag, 2.93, 1.73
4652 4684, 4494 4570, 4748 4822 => 0.23 mag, 2.48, 1.73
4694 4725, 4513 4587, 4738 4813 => 0.08 mag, 2.23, 1.74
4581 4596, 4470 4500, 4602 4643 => 0.07 mag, 2.68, 1.75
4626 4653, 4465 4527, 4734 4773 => 0.24 mag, 2.58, 1.79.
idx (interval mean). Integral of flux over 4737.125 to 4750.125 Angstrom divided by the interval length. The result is 1.81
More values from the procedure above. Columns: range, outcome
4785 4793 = 1.64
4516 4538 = 2.48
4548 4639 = 1.9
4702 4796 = 1.74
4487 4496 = 2.98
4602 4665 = 1.73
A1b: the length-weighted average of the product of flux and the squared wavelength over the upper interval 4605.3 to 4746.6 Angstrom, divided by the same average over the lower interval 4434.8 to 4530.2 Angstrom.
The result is 0.67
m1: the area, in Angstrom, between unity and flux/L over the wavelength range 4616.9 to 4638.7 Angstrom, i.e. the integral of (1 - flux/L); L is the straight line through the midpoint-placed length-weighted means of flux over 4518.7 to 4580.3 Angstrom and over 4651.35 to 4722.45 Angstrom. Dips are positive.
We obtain 2.3 Angstrom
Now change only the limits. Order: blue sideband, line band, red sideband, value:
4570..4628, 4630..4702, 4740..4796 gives 3.7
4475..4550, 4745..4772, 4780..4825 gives 1.3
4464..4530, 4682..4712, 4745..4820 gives 3.1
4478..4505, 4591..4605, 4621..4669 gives 0.9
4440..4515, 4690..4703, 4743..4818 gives 1.4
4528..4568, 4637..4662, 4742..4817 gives 3.4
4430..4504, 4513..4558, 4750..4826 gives 5.7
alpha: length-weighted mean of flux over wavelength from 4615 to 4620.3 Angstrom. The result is 1.84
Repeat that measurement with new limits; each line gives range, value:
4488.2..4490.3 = 2.19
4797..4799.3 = 1.76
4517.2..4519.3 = 2.56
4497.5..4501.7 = 3.24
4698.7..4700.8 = 1.81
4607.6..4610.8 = 1.77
